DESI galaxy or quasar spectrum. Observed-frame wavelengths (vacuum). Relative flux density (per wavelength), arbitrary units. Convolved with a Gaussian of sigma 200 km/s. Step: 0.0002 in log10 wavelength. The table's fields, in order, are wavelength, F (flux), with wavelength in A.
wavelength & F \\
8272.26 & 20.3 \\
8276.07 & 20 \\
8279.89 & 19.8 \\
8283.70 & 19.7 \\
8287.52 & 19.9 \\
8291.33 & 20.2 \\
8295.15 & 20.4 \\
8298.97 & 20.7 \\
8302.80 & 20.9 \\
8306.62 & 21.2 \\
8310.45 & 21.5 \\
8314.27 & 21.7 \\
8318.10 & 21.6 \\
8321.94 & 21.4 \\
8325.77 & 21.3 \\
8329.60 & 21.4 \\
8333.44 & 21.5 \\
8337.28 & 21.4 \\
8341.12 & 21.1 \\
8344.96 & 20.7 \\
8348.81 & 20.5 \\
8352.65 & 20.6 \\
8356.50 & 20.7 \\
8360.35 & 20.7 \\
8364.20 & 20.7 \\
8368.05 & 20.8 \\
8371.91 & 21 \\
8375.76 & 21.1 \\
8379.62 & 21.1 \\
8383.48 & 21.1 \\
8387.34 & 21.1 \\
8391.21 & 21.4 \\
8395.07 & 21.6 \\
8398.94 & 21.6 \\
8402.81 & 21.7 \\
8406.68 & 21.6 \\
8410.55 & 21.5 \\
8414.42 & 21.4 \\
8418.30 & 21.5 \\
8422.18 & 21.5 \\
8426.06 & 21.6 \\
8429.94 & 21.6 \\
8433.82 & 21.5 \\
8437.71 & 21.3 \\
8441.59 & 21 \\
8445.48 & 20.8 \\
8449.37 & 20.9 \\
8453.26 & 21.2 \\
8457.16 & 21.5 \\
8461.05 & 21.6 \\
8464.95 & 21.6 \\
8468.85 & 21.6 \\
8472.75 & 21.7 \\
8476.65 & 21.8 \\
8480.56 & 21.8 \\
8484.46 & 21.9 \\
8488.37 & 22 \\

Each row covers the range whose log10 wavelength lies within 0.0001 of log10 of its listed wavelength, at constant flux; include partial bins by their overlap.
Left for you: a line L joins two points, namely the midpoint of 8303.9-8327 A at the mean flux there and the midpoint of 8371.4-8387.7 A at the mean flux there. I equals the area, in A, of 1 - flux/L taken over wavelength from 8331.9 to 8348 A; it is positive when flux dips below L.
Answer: 0.14 A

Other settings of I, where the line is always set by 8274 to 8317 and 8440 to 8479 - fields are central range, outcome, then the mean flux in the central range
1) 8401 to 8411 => -0.2 A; 21.6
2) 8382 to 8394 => -0.1 A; 21.2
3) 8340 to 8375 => 0.2 A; 20.8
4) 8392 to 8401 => -0.2 A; 21.6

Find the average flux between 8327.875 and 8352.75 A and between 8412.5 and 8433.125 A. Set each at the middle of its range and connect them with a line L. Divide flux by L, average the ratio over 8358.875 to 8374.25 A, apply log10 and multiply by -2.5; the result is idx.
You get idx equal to 0.02 mag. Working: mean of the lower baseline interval 21.1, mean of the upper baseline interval 21.5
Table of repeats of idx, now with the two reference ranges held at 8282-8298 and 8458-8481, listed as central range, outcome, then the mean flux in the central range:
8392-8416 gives -0.02 mag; 21.6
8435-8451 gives 0.02 mag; 21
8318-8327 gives -0.05 mag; 21.4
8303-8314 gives -0.06 mag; 21.3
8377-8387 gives -0.01 mag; 21.1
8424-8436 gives -0.01 mag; 21.6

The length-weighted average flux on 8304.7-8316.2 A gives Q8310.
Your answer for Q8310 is 21.5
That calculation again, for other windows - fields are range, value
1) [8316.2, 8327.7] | 21.4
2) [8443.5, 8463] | 21.2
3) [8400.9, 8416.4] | 21.6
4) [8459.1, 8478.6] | 21.7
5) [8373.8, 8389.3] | 21.1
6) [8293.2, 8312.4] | 20.9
